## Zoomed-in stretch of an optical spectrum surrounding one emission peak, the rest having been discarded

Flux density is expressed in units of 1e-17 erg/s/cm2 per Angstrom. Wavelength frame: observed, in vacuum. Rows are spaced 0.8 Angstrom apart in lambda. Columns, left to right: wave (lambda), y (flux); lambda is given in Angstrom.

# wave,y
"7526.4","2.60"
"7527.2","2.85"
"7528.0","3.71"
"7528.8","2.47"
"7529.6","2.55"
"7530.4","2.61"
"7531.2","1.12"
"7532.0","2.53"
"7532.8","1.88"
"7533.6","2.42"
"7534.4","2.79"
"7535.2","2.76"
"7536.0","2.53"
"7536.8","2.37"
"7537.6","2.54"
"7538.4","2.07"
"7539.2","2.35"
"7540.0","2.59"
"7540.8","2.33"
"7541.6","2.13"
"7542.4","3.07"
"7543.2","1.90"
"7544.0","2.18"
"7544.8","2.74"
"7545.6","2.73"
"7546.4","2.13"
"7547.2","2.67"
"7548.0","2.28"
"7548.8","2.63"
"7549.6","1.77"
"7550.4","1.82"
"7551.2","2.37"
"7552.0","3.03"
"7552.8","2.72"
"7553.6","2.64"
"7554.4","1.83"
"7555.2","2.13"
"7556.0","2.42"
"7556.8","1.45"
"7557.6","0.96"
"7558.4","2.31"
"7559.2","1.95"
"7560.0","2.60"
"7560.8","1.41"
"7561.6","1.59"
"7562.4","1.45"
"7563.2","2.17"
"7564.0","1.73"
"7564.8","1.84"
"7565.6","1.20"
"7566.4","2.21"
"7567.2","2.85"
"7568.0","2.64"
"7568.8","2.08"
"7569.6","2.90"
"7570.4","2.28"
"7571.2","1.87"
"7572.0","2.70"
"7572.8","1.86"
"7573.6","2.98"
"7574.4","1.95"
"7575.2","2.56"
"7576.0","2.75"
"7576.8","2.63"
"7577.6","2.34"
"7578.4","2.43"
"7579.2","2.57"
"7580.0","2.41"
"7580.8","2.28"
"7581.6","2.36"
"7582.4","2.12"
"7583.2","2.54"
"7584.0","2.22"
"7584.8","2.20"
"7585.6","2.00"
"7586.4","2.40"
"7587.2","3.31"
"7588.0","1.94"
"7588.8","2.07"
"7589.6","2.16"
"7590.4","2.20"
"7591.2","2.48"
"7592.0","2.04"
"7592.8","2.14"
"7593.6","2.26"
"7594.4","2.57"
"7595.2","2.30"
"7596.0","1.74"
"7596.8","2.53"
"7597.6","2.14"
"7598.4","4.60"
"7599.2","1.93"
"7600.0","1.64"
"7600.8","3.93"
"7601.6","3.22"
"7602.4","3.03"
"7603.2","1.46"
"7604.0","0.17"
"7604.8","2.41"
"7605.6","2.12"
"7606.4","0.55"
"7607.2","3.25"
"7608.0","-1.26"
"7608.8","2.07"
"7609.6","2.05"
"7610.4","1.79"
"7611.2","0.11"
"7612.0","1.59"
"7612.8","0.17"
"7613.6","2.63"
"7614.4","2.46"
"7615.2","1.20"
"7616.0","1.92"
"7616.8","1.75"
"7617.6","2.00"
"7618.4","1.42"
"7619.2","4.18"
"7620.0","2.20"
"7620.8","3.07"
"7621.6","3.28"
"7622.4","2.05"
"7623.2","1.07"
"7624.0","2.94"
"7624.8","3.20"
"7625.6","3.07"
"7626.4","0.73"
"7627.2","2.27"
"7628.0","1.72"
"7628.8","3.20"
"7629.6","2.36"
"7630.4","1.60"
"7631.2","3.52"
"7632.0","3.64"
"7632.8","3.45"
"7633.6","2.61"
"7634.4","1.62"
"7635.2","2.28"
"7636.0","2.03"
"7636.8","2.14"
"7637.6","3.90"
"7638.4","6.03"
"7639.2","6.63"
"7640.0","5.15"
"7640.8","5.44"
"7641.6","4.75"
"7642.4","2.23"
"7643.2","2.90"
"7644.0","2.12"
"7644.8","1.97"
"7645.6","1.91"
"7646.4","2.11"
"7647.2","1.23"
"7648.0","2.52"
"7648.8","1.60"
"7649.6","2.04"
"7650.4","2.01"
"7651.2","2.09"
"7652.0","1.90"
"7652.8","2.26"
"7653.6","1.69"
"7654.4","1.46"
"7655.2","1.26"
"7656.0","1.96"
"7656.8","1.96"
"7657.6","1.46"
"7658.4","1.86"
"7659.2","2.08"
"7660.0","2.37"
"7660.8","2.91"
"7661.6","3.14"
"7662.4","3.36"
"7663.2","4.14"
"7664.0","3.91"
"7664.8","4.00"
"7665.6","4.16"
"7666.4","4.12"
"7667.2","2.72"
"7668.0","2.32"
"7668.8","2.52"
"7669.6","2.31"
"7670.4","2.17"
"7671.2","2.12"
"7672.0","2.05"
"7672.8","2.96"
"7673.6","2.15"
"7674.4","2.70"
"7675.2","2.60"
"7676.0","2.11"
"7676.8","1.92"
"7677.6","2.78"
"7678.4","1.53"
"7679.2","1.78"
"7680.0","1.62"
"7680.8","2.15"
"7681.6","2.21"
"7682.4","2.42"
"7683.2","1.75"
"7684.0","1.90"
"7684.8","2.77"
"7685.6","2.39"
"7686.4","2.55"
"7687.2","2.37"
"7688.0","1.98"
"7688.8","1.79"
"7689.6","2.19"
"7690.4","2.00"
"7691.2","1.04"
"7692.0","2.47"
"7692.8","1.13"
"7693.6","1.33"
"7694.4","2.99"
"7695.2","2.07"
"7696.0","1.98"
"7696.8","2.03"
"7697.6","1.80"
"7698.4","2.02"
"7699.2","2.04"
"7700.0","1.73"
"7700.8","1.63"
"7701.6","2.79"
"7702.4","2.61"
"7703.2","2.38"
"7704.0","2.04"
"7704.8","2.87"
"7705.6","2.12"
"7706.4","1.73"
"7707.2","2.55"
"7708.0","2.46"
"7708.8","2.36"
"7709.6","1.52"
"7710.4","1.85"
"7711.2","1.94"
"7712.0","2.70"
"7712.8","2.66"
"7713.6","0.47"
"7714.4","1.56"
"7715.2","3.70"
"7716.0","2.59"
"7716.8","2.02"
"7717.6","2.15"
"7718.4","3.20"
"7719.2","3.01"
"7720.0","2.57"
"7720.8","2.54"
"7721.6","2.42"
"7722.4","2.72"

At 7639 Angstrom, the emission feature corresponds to Halpha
